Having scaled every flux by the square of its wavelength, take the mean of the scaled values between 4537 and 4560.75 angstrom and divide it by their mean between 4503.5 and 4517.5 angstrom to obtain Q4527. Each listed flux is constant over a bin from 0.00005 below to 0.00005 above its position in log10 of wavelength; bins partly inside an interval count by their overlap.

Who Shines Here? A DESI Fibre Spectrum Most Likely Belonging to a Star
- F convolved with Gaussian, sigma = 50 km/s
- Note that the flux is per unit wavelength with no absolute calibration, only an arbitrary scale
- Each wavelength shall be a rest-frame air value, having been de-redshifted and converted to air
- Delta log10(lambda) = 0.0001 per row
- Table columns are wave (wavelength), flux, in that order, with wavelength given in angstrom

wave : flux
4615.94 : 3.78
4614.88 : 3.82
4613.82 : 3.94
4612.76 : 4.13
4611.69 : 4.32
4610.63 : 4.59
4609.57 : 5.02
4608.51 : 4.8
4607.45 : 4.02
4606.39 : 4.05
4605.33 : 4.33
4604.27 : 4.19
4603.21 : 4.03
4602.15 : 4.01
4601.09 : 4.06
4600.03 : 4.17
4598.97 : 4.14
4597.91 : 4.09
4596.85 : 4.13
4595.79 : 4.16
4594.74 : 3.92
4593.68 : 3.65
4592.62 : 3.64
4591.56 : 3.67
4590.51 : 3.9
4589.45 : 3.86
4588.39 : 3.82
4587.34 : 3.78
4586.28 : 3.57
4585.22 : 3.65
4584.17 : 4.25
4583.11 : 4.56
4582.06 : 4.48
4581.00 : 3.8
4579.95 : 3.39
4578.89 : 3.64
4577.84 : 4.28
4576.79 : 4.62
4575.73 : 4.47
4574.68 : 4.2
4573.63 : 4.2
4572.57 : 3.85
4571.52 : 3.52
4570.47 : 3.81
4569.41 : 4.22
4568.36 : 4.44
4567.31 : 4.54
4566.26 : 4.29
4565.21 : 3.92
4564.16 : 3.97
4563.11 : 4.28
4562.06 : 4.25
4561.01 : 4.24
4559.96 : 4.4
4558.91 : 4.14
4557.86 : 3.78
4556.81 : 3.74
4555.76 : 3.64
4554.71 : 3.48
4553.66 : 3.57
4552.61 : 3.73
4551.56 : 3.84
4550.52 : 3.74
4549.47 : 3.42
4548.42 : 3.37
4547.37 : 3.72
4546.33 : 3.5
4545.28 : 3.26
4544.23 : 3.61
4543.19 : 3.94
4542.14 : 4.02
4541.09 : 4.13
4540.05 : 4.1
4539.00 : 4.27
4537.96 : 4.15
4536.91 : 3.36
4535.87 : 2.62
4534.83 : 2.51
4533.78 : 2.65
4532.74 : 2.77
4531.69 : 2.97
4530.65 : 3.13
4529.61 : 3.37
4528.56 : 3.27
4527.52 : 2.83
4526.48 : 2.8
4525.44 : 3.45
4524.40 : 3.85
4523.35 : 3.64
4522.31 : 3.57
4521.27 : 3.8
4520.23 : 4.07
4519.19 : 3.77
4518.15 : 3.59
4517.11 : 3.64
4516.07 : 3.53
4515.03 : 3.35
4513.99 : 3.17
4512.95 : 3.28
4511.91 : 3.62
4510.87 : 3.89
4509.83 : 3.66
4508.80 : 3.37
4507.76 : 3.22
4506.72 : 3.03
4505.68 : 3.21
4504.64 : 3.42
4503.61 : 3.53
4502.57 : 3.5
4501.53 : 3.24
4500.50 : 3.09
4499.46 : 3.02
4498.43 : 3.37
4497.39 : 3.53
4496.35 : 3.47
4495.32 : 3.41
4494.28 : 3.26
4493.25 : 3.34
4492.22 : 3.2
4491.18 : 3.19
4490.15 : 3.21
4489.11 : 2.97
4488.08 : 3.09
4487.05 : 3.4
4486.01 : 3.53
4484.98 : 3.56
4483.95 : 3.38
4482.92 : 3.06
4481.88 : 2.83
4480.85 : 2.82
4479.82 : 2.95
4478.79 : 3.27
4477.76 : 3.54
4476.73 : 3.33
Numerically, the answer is 1.1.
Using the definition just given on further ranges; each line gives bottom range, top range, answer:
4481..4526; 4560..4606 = 1.23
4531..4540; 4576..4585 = 1.31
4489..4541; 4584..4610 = 1.24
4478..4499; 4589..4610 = 1.32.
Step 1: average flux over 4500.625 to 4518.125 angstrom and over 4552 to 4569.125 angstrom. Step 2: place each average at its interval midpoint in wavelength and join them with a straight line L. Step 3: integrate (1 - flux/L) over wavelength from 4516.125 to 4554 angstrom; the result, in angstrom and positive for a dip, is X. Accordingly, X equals 2.2 angstrom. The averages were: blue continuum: 3.41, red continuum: 4.03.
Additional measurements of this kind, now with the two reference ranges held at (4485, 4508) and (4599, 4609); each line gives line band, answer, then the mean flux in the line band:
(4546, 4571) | -0.8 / 3.92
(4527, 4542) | 1.2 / 3.31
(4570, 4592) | 0.1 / 3.97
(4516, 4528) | -0.2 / 3.55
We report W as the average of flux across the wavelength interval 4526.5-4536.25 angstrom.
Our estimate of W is 2.9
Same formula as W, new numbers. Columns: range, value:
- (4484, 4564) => 3.5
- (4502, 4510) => 3.35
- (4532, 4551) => 3.5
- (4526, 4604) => 3.8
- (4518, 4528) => 3.54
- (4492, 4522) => 3.44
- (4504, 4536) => 3.33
